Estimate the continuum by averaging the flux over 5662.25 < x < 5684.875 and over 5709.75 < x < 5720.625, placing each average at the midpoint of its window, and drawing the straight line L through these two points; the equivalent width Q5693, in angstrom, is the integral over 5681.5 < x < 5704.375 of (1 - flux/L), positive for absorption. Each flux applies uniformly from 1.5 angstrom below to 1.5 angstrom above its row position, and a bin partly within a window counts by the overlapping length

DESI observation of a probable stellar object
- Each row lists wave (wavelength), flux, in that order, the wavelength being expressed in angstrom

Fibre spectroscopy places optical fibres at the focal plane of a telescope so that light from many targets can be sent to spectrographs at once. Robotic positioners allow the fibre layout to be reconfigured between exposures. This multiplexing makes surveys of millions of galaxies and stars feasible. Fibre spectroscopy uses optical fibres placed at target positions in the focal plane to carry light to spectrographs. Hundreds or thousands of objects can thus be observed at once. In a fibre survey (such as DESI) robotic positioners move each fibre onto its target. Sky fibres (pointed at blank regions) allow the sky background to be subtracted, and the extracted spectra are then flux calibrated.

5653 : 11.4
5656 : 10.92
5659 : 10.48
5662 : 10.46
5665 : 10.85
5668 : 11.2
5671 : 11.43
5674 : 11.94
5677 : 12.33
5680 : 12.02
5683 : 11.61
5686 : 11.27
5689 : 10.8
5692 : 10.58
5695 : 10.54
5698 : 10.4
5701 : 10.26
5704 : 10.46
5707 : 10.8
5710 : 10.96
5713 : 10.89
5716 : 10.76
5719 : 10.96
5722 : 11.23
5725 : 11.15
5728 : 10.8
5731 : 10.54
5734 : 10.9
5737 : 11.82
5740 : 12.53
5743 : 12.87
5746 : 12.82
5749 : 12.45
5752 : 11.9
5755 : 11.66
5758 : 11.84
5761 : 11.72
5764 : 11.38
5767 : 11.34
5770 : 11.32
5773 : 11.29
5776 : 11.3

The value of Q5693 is 1.00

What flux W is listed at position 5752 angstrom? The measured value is 11.9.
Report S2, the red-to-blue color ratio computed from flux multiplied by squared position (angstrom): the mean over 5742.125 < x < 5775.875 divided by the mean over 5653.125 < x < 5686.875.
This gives 1.08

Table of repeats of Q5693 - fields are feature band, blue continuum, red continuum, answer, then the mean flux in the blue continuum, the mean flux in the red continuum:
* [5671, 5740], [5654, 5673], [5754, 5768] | 0.8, 10.9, 11.6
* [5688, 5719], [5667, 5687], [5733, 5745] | 3.2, 11.7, 12.1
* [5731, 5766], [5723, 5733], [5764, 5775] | -2.6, 10.9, 11.3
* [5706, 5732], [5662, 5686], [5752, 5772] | 1.4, 11.5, 11.6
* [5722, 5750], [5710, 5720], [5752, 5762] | -1.0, 10.9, 11.8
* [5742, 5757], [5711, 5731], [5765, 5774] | -1.5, 10.9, 11.3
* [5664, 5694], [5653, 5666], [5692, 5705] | -2.3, 10.8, 10.4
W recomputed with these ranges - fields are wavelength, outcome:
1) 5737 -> 11.82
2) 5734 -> 10.9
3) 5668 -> 11.2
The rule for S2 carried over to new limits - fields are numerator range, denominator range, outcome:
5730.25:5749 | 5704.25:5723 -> 1.11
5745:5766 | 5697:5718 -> 1.14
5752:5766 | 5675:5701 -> 1.07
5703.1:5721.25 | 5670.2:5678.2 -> 0.92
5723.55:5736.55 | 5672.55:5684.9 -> 0.93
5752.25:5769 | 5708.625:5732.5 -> 1.08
